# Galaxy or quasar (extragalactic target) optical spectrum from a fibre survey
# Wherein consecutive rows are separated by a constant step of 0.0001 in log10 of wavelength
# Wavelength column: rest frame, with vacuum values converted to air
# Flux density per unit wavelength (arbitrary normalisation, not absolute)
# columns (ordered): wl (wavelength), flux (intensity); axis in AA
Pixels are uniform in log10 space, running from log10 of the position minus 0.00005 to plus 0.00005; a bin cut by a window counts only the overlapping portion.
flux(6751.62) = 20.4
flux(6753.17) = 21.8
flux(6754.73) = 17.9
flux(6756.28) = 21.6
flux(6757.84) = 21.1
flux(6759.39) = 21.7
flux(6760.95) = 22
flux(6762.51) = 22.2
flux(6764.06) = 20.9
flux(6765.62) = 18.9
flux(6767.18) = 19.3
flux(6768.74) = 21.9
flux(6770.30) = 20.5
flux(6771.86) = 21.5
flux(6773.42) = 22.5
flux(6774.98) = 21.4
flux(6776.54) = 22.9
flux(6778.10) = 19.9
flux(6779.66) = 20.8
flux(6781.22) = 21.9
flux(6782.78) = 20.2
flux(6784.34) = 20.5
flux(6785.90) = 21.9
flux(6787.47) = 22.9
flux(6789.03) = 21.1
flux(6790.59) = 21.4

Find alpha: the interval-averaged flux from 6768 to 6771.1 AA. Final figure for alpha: 21.2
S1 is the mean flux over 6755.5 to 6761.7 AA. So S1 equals 21.6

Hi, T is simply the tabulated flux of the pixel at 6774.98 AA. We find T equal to 21.4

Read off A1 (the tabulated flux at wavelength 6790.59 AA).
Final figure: 21.4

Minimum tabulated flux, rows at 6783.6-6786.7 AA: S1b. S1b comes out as 20.5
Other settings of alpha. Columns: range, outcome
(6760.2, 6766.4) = 21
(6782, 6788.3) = 21.4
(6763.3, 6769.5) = 20.2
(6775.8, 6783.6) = 21.1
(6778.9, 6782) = 21.4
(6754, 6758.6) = 20.2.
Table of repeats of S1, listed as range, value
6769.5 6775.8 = 21.5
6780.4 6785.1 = 20.9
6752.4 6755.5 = 19.8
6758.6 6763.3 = 22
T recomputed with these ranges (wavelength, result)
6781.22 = 21.9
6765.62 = 18.9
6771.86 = 21.5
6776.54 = 22.9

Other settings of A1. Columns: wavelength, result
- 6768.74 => 21.9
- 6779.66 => 20.8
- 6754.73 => 17.9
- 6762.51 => 22.2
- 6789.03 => 21.1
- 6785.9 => 21.9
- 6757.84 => 21.1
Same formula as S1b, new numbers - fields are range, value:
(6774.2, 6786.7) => 19.9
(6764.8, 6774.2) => 18.9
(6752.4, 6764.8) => 17.9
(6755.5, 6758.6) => 21.1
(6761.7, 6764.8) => 20.9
